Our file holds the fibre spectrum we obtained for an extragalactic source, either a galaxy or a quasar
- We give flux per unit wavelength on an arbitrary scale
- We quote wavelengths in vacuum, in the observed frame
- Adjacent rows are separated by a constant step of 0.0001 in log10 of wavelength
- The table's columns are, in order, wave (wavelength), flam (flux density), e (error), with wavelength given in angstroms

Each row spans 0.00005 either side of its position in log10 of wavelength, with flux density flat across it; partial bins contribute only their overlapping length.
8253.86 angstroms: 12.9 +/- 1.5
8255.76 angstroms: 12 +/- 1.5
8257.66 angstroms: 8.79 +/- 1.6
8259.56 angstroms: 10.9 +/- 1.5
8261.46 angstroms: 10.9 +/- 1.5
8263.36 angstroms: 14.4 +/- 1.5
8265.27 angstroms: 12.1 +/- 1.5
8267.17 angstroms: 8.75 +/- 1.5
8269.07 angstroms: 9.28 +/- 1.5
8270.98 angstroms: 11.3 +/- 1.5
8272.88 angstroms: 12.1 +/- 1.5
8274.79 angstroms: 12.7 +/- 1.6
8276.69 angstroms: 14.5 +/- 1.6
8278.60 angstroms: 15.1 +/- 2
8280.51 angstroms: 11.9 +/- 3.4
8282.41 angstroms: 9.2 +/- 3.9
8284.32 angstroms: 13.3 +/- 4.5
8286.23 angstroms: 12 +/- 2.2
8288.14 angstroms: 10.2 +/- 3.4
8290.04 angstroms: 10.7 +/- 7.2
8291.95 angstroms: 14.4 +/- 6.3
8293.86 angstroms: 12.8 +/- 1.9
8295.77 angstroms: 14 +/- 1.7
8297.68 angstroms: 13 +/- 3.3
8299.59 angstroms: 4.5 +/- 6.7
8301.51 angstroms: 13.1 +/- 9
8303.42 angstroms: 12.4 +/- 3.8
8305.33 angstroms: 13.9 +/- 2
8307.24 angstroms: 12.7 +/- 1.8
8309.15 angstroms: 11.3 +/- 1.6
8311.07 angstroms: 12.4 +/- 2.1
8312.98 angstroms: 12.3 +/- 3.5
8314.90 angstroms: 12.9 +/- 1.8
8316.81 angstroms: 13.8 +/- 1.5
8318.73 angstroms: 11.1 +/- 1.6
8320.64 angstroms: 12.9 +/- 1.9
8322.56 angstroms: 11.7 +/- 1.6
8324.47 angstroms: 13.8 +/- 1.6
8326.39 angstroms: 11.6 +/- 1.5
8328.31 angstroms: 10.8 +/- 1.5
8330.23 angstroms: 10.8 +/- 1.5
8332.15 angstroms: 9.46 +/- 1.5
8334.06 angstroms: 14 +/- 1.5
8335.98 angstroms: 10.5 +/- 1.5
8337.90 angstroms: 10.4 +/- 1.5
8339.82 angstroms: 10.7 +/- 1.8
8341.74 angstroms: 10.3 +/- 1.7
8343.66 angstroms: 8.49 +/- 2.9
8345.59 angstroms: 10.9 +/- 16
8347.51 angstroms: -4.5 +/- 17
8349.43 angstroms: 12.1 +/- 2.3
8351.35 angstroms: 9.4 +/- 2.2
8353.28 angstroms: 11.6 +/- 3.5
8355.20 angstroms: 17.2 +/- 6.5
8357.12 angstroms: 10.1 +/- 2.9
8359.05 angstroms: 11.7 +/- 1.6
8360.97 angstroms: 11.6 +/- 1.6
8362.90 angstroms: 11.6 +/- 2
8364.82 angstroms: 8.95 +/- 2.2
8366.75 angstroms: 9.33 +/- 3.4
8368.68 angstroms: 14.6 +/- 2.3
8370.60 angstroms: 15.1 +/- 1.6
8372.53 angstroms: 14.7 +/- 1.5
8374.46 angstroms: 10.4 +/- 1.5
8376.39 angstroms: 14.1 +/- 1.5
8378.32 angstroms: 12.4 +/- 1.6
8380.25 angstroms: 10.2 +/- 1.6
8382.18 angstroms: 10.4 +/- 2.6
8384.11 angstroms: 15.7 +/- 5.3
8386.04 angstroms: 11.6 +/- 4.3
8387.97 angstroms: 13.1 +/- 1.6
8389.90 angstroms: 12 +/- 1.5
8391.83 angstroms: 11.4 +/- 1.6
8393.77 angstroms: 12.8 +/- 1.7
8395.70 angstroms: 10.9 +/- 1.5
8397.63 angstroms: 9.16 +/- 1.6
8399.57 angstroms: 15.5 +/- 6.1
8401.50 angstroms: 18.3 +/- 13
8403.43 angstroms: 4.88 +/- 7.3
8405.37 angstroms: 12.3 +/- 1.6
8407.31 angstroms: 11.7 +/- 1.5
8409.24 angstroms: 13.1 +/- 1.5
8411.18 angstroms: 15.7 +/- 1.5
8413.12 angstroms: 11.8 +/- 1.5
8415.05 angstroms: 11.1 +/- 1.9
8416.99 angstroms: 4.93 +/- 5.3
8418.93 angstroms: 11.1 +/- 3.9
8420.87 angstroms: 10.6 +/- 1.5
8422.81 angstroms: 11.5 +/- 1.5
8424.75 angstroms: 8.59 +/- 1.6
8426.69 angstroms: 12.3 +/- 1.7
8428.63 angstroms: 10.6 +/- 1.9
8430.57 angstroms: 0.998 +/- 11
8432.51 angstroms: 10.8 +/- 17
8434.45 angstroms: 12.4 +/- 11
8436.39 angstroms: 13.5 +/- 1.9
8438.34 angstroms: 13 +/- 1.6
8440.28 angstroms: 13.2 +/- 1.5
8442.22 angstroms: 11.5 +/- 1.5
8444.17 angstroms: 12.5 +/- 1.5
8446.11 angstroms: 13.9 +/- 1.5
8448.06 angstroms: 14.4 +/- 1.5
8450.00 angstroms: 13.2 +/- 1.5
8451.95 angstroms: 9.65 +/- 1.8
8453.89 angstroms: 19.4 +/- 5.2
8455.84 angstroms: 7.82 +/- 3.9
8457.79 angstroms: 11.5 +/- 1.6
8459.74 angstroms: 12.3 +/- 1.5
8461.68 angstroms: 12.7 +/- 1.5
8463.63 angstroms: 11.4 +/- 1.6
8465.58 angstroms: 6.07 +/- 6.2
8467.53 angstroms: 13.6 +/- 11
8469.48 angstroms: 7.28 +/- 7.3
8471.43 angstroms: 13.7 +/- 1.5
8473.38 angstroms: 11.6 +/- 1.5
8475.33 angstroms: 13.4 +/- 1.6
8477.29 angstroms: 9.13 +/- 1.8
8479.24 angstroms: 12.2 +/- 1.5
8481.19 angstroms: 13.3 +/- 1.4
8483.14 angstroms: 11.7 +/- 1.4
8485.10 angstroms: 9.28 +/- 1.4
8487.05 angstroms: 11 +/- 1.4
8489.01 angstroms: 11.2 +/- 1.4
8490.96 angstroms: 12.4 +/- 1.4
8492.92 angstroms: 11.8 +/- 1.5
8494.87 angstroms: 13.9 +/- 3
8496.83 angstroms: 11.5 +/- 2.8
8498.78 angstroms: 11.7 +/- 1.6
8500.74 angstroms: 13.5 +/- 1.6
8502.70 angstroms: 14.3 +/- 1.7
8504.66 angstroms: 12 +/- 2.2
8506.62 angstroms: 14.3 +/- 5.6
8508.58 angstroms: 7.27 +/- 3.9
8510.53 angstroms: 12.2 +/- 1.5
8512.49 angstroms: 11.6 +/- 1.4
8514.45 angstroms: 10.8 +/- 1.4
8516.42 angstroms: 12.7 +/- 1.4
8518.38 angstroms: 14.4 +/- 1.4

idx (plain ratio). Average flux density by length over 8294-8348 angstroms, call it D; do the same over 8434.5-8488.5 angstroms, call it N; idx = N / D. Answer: 1.07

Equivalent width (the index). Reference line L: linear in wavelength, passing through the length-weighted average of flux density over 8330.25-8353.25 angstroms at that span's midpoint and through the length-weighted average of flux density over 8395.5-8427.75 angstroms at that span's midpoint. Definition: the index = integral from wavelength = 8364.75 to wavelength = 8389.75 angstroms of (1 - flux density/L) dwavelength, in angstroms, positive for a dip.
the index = -4.9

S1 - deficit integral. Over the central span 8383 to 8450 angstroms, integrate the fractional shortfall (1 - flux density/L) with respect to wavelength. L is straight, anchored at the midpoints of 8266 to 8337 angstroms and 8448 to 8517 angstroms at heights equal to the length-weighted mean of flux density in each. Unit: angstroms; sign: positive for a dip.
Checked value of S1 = 0.83 angstroms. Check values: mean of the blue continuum 11.9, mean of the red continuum 11.8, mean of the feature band 11.7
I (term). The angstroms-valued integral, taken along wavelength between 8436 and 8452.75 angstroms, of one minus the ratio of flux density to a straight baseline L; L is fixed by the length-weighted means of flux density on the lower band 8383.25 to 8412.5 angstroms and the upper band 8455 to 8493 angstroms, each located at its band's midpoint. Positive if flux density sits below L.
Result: -1.5 angstroms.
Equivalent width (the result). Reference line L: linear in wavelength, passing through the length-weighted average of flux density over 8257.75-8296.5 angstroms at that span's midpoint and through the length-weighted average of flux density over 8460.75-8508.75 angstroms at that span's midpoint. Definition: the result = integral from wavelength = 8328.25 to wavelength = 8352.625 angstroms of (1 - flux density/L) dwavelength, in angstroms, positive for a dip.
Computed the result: 4.93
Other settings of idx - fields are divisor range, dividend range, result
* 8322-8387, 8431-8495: 1.05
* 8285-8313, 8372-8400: 1.02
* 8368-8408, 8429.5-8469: 0.94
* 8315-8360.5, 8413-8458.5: 1.04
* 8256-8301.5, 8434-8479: 1.04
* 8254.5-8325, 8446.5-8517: 0.99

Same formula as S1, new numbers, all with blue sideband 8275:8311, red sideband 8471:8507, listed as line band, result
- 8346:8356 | 2.50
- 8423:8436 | 2.73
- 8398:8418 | 0.52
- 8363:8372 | 0.06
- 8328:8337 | 0.77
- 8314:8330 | -0.10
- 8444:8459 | -0.80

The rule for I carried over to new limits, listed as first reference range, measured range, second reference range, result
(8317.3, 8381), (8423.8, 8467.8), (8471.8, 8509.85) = 0.63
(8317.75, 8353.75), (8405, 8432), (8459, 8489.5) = 1.08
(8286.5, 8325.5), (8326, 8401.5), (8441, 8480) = 4.18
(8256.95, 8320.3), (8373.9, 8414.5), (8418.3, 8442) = -4.52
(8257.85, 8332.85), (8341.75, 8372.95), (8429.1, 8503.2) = 2.94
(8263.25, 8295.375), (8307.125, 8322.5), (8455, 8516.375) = -0.56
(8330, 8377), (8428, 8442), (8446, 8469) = 1.28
